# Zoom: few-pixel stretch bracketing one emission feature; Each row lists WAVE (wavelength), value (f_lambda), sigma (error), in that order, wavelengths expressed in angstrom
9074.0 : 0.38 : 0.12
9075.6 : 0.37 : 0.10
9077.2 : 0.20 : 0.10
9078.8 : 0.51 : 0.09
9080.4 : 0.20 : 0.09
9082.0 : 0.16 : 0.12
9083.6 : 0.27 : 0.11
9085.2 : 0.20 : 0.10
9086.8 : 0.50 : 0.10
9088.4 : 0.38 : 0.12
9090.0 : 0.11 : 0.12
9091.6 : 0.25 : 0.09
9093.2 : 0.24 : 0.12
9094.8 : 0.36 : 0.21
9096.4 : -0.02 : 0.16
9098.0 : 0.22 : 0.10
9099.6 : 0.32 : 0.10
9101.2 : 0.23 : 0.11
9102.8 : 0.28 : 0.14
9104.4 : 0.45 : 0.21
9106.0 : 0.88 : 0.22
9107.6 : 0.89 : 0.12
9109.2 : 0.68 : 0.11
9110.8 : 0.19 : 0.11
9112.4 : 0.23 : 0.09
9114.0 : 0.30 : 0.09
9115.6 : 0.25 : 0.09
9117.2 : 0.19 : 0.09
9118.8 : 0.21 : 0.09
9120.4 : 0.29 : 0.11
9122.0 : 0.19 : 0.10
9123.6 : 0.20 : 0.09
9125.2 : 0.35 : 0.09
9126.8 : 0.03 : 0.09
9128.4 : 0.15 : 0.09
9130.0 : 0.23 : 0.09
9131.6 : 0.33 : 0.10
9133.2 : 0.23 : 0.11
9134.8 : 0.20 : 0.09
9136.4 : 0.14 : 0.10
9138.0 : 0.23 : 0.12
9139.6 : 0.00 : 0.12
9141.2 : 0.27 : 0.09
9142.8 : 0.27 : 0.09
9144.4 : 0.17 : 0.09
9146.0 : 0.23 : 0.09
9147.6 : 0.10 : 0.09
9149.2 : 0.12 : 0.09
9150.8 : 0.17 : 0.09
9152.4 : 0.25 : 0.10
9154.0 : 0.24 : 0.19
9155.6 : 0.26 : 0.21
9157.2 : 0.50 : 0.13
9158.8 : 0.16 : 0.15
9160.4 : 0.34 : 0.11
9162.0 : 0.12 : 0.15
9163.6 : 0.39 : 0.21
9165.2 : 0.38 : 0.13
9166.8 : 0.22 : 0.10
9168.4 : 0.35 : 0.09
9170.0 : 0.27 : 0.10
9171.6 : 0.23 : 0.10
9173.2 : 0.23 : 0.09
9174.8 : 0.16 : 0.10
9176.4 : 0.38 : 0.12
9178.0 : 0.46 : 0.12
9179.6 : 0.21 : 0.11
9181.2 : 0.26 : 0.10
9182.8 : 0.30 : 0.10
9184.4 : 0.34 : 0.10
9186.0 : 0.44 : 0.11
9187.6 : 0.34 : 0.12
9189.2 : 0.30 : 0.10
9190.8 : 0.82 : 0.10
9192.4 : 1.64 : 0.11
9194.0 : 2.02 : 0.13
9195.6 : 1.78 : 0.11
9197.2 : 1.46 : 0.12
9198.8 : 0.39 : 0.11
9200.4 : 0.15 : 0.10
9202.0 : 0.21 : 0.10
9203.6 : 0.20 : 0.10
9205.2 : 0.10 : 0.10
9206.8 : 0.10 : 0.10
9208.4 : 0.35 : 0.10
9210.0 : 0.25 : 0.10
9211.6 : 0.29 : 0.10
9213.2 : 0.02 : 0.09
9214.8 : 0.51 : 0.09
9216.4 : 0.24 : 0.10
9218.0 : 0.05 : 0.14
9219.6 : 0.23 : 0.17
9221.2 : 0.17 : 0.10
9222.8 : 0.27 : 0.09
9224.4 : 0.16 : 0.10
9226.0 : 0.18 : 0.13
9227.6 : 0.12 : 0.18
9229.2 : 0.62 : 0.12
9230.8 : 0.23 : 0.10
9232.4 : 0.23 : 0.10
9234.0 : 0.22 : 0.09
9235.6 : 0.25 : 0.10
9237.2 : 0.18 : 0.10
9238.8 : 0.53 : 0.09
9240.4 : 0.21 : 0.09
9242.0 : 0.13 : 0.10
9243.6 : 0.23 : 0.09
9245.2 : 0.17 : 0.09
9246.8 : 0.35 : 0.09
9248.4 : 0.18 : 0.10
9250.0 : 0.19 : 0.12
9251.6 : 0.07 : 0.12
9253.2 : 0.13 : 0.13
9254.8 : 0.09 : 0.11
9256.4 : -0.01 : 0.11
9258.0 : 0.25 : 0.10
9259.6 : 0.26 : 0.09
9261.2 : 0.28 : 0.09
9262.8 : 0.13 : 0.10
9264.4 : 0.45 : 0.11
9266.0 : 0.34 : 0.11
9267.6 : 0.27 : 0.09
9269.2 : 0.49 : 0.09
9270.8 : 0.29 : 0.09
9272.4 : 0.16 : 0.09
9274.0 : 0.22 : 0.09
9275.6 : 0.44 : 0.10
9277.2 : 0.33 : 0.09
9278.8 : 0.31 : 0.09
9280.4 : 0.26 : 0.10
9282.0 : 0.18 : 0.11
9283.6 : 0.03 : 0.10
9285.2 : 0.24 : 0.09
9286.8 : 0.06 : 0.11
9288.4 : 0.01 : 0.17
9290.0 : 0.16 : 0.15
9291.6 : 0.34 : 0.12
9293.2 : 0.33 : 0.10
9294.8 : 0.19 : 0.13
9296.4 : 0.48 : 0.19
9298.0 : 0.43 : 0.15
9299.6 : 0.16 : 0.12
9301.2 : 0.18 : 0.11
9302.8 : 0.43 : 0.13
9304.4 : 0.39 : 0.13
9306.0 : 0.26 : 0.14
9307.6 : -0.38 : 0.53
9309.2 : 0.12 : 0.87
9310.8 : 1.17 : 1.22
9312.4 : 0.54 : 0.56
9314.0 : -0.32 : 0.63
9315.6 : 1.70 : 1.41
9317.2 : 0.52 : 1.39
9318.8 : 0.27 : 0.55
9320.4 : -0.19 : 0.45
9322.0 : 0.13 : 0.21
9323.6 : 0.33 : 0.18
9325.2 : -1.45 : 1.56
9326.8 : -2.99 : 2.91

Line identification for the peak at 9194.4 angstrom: [O III] 5007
